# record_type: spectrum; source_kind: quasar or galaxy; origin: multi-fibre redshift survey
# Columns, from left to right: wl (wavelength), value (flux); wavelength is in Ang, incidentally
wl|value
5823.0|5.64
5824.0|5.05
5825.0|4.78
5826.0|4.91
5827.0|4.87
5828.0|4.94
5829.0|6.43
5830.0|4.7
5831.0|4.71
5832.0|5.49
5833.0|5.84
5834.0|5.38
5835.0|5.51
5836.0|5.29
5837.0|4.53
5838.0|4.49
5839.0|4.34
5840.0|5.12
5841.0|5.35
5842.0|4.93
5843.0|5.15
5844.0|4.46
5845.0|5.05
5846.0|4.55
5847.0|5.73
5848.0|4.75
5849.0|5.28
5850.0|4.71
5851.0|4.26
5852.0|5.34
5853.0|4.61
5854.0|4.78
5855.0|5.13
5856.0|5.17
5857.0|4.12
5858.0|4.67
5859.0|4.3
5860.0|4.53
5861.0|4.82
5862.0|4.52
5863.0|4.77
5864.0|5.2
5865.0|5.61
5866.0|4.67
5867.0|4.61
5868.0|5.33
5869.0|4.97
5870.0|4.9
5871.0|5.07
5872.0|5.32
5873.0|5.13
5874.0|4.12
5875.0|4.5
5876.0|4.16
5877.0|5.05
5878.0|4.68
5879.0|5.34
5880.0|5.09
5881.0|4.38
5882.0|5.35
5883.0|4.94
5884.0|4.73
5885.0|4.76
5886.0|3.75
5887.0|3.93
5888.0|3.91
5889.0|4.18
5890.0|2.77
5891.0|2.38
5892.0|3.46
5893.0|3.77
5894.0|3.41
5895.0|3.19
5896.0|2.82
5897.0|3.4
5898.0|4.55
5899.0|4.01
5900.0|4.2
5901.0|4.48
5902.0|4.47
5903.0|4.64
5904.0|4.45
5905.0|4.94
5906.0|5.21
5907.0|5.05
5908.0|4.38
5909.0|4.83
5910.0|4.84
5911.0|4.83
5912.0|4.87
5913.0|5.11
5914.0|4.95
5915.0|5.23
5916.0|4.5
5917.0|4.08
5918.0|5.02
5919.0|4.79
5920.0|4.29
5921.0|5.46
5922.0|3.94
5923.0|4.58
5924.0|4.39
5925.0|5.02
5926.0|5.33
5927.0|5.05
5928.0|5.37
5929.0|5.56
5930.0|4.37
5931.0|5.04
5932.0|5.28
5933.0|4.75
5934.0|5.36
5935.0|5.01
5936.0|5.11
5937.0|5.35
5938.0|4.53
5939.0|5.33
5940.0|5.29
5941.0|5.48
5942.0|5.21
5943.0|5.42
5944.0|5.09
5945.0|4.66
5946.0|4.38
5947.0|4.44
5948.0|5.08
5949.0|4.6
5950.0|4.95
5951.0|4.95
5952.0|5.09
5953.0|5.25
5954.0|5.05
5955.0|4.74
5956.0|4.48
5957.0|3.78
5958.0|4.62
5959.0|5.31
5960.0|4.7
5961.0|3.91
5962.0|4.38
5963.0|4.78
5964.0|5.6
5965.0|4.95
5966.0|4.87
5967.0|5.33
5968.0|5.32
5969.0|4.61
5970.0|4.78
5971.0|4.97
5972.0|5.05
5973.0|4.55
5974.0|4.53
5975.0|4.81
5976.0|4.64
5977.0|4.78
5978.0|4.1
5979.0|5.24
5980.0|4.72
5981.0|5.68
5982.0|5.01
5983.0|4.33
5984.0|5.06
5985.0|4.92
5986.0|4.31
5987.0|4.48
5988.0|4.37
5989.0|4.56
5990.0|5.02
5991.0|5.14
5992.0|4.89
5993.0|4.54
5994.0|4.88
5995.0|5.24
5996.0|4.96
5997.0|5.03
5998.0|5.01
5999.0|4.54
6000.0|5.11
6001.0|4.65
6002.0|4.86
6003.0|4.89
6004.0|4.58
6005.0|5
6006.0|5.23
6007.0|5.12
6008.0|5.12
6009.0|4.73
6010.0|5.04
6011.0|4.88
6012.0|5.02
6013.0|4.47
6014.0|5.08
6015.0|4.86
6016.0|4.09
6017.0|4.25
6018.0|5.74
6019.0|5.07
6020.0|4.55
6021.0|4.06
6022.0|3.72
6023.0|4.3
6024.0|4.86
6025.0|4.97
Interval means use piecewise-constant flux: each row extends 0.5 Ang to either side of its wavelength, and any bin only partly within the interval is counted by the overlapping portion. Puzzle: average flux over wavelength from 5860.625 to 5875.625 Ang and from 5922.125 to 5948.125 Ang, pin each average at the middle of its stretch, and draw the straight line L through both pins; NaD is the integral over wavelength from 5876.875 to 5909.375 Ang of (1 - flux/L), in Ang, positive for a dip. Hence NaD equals 4.54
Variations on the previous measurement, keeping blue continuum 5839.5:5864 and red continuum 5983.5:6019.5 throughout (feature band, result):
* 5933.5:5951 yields -0.6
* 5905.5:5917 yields 0.0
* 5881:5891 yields 1.4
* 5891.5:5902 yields 2.3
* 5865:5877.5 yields 0.0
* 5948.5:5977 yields 0.3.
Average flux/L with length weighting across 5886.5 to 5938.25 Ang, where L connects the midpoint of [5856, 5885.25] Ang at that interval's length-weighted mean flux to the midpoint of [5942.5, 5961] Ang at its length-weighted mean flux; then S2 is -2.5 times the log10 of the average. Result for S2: 0.07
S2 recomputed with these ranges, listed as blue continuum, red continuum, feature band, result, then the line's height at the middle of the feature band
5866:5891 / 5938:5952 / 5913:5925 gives 0.03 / 4.82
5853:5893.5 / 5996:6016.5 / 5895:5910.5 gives 0.06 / 4.64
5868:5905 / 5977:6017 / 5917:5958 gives -0.08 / 4.55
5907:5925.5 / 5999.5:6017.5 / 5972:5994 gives 0.01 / 4.81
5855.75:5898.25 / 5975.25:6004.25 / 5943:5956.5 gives -0.04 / 4.67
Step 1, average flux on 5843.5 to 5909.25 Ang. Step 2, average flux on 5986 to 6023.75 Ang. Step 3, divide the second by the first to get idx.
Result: 1.05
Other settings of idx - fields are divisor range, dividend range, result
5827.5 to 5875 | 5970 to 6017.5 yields 0.97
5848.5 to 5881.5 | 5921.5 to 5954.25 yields 1.03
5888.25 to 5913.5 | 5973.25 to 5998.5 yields 1.15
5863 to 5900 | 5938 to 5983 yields 1.11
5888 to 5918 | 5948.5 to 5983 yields 1.13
